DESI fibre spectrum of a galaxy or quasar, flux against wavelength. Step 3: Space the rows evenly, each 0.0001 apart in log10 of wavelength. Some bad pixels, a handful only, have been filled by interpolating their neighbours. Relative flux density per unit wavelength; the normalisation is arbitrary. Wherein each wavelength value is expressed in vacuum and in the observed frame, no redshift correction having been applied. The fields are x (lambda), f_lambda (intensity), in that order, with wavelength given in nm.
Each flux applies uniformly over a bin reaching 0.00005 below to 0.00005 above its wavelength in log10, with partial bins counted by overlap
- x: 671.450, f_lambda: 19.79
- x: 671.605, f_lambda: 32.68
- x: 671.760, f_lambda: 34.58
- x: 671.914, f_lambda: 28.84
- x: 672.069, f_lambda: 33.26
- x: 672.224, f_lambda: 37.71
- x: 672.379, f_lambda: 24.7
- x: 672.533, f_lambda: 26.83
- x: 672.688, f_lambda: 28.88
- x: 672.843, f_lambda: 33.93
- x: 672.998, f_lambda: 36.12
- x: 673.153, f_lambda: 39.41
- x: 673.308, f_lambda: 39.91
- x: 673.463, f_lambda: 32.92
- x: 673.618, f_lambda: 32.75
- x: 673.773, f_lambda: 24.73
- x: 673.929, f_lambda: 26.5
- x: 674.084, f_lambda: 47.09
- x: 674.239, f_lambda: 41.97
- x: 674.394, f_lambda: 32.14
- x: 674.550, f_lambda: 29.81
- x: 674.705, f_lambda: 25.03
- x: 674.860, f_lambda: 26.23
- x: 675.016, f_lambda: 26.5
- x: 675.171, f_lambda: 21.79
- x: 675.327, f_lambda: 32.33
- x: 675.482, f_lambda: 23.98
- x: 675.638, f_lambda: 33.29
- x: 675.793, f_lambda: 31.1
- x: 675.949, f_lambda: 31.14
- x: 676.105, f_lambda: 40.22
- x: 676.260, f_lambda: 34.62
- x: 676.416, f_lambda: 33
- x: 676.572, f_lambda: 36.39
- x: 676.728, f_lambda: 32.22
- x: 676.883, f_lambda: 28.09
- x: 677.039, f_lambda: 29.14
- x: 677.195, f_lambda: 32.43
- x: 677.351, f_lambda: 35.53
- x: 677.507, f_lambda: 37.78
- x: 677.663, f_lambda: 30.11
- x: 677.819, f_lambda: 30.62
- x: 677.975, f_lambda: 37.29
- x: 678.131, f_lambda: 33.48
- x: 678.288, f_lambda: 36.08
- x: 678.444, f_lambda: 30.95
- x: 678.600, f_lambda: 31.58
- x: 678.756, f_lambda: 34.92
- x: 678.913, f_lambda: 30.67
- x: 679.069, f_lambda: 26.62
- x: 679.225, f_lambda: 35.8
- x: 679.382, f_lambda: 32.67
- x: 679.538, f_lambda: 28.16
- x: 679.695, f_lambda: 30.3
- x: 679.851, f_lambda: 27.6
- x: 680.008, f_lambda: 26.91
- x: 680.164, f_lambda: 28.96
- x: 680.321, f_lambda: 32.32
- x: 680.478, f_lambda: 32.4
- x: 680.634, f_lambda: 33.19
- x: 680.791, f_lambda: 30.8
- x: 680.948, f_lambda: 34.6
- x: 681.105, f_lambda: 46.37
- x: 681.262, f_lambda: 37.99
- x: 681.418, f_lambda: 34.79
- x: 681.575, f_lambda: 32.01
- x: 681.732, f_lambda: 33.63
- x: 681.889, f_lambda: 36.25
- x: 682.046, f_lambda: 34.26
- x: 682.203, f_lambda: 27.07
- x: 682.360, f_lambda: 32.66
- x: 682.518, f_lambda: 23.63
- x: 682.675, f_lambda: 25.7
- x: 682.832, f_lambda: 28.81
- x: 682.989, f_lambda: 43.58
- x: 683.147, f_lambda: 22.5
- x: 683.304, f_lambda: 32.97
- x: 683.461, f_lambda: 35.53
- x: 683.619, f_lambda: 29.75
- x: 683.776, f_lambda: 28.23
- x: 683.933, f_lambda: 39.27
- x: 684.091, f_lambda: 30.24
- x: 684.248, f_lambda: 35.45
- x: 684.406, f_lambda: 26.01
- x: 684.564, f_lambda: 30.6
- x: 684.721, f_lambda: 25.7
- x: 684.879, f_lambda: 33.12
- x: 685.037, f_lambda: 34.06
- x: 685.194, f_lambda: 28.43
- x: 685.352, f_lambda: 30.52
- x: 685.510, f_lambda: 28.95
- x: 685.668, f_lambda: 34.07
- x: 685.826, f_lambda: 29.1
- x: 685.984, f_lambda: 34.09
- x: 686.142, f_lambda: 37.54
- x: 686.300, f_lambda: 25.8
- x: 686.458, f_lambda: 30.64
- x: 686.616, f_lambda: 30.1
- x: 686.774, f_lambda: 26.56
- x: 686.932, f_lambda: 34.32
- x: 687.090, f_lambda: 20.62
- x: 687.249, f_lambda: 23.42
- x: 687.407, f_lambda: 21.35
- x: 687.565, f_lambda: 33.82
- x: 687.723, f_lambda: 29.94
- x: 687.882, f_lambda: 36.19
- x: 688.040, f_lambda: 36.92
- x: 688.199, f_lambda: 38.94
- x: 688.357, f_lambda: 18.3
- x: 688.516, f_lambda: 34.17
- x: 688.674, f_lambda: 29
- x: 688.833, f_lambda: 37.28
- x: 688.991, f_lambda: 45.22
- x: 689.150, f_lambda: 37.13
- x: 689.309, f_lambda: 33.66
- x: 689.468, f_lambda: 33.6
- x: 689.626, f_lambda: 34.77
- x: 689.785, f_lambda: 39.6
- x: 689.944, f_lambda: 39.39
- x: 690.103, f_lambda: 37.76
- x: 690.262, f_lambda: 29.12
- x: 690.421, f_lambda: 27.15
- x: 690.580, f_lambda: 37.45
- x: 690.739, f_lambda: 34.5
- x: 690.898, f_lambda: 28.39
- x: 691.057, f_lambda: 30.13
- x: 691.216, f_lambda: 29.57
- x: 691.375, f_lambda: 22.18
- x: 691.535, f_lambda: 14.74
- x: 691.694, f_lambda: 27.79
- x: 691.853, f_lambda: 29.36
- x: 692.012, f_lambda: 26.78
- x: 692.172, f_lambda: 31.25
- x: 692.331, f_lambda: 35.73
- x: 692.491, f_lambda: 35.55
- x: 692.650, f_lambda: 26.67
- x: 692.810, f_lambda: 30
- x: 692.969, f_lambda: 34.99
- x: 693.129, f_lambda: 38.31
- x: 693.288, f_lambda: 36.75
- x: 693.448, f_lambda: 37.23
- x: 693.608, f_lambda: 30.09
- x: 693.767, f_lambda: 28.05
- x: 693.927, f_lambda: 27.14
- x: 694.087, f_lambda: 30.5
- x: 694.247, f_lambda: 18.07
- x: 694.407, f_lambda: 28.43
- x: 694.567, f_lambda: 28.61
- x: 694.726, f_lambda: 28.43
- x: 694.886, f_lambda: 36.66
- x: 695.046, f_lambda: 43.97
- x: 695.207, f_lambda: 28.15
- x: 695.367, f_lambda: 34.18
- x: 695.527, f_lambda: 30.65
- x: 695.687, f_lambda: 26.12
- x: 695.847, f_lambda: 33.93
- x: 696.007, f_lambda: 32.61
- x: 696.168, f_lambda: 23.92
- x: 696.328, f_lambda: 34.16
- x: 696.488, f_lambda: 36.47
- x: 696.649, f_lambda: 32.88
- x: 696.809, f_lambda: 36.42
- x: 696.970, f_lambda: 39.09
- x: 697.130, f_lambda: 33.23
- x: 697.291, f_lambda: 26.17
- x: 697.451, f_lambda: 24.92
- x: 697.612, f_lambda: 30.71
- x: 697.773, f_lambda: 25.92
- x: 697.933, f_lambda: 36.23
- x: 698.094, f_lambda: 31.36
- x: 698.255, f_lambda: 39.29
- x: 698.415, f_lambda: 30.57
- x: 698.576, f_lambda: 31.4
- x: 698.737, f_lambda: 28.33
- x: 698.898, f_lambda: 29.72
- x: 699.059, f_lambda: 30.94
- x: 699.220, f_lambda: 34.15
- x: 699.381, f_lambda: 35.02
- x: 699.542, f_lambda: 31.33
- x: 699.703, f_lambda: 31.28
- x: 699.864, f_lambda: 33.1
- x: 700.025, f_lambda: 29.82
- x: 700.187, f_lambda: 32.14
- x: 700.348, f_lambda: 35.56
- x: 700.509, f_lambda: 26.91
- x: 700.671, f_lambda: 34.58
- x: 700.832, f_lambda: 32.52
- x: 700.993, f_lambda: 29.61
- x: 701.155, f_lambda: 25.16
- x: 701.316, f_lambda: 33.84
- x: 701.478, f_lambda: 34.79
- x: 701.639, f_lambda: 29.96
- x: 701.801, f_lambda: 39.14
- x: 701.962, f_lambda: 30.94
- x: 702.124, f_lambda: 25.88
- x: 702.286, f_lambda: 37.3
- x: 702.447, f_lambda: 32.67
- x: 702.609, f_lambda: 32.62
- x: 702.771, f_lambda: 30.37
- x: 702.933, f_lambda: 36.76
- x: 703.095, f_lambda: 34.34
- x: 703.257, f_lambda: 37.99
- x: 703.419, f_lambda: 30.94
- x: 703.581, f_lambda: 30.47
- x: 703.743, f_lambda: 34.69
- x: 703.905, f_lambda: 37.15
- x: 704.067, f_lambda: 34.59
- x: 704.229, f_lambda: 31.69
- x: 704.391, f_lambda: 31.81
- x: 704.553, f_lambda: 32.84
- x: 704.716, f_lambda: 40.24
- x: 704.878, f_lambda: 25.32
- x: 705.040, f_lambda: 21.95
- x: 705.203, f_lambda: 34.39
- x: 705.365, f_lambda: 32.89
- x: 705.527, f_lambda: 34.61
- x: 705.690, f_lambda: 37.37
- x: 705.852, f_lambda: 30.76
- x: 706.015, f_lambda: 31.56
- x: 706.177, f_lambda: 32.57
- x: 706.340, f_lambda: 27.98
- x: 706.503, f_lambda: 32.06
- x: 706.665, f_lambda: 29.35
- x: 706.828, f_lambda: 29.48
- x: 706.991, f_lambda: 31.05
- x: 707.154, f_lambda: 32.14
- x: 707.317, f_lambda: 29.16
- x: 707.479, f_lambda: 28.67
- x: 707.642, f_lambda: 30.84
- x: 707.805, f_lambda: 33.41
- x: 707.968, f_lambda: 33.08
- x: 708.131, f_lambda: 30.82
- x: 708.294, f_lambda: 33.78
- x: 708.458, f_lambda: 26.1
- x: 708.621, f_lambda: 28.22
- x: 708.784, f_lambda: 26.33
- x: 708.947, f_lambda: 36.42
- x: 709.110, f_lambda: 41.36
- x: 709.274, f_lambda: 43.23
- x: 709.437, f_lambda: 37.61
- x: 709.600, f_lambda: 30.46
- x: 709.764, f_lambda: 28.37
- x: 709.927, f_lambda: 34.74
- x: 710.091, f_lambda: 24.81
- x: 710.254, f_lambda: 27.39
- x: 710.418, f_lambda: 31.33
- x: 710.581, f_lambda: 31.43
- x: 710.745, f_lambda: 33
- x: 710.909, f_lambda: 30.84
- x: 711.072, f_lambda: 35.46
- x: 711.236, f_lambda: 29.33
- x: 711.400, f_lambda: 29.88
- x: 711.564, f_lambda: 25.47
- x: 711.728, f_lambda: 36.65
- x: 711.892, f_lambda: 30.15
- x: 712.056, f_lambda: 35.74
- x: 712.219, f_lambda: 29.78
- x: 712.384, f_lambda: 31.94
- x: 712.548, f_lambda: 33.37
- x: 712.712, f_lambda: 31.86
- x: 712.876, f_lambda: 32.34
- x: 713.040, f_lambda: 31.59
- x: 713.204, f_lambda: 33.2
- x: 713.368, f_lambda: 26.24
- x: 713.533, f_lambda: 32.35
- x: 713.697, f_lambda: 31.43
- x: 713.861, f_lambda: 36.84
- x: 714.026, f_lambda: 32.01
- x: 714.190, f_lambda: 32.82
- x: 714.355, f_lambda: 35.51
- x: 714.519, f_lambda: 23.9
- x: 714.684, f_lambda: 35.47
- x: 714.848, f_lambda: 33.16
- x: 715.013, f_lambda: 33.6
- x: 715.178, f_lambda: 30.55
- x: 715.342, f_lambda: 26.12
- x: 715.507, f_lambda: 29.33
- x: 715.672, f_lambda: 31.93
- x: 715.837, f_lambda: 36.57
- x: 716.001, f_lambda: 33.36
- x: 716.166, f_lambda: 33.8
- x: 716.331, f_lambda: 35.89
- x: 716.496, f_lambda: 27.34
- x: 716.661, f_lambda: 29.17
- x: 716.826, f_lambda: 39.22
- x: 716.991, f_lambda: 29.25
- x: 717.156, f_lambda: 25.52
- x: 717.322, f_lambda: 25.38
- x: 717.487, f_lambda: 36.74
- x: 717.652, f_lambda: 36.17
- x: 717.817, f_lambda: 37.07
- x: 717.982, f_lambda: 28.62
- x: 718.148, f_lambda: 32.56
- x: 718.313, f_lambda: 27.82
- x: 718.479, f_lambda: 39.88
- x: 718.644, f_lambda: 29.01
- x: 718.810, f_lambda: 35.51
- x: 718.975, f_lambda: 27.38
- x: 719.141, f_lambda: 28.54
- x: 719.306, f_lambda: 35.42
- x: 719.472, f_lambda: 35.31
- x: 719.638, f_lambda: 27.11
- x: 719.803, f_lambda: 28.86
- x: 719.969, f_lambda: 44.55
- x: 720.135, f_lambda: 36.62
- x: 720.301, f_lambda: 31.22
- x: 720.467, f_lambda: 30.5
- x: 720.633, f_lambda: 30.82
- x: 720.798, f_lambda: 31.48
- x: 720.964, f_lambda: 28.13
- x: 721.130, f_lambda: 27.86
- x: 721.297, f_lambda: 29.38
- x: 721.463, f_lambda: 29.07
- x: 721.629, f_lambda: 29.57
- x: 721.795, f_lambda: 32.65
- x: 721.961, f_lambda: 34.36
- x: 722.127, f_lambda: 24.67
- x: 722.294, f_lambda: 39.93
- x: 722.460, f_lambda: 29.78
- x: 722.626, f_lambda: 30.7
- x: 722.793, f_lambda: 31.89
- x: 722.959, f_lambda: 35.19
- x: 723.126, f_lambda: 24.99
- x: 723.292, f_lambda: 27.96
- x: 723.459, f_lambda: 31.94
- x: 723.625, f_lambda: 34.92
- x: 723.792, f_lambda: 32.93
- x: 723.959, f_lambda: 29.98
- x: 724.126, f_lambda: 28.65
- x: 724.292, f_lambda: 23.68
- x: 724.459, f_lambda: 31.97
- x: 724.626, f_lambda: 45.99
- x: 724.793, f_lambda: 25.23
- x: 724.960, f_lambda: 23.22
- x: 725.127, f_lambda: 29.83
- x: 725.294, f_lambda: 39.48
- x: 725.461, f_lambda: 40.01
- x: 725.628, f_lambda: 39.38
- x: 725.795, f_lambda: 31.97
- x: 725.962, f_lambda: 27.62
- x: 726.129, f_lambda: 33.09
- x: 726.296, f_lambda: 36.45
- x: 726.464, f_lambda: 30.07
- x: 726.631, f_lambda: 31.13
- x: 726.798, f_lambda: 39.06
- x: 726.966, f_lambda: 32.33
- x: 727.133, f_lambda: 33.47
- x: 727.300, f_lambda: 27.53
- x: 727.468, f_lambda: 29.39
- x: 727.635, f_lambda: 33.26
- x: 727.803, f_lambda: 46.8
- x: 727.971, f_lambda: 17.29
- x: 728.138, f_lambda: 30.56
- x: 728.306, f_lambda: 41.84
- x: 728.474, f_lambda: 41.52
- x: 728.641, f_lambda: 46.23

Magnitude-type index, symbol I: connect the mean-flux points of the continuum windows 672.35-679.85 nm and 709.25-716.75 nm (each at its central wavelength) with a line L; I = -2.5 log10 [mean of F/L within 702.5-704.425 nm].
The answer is -0.06 mag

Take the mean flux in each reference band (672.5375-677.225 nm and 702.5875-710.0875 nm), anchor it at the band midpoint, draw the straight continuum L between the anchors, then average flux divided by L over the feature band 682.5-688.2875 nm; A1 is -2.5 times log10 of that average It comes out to 0.05 mag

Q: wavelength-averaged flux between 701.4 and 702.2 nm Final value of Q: 32.2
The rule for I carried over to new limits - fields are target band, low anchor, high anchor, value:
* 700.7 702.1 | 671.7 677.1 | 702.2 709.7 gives 0.02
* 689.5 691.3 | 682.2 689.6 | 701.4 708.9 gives -0.07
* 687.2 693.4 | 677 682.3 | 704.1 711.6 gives 0.01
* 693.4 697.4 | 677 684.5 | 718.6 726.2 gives 0.03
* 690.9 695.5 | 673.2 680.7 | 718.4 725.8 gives 0.06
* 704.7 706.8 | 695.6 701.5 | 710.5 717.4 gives 0.01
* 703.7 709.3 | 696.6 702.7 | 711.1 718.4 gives -0.01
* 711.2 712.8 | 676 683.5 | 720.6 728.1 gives 0.02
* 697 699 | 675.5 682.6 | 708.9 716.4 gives 0.05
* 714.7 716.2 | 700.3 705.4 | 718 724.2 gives -0.01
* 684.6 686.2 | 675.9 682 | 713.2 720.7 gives 0.05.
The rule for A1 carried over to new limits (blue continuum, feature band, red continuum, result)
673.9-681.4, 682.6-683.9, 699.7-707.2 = 0.04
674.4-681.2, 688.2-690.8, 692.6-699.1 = -0.09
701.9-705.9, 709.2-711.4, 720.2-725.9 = 0.01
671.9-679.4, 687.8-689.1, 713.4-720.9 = -0.08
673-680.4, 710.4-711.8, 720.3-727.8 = 0.01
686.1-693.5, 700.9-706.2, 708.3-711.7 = -0.03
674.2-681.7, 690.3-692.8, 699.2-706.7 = 0.11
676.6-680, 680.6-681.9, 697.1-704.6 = -0.11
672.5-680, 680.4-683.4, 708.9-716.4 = -0.02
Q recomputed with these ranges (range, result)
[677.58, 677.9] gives 30.6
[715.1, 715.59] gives 28.7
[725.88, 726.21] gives 30.4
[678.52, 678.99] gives 32.4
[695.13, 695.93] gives 30.7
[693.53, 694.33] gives 26.8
